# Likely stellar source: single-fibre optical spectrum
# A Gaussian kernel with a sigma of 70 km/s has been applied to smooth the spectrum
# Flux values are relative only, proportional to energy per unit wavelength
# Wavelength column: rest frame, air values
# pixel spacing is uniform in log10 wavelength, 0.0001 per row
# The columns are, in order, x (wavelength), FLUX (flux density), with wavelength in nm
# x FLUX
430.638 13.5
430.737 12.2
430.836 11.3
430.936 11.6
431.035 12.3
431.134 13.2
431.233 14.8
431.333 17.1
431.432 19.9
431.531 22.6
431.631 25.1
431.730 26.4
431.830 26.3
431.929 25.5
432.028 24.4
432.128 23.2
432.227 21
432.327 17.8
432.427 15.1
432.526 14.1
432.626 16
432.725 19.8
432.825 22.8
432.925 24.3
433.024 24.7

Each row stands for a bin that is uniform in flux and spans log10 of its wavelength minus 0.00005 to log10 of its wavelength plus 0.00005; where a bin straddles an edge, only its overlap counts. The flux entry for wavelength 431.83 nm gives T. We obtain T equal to 26.3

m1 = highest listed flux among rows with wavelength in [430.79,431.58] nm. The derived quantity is 22.6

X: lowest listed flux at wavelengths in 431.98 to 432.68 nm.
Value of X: 14.1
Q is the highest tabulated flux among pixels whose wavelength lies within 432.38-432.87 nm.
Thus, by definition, 22.8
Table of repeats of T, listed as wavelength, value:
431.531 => 22.6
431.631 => 25.1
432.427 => 15.1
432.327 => 17.8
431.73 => 26.4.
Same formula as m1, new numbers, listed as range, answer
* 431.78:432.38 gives 26.3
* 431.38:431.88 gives 26.4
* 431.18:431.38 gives 17.1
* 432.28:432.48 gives 17.8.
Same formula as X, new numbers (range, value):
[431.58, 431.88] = 25.1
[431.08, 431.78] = 13.2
